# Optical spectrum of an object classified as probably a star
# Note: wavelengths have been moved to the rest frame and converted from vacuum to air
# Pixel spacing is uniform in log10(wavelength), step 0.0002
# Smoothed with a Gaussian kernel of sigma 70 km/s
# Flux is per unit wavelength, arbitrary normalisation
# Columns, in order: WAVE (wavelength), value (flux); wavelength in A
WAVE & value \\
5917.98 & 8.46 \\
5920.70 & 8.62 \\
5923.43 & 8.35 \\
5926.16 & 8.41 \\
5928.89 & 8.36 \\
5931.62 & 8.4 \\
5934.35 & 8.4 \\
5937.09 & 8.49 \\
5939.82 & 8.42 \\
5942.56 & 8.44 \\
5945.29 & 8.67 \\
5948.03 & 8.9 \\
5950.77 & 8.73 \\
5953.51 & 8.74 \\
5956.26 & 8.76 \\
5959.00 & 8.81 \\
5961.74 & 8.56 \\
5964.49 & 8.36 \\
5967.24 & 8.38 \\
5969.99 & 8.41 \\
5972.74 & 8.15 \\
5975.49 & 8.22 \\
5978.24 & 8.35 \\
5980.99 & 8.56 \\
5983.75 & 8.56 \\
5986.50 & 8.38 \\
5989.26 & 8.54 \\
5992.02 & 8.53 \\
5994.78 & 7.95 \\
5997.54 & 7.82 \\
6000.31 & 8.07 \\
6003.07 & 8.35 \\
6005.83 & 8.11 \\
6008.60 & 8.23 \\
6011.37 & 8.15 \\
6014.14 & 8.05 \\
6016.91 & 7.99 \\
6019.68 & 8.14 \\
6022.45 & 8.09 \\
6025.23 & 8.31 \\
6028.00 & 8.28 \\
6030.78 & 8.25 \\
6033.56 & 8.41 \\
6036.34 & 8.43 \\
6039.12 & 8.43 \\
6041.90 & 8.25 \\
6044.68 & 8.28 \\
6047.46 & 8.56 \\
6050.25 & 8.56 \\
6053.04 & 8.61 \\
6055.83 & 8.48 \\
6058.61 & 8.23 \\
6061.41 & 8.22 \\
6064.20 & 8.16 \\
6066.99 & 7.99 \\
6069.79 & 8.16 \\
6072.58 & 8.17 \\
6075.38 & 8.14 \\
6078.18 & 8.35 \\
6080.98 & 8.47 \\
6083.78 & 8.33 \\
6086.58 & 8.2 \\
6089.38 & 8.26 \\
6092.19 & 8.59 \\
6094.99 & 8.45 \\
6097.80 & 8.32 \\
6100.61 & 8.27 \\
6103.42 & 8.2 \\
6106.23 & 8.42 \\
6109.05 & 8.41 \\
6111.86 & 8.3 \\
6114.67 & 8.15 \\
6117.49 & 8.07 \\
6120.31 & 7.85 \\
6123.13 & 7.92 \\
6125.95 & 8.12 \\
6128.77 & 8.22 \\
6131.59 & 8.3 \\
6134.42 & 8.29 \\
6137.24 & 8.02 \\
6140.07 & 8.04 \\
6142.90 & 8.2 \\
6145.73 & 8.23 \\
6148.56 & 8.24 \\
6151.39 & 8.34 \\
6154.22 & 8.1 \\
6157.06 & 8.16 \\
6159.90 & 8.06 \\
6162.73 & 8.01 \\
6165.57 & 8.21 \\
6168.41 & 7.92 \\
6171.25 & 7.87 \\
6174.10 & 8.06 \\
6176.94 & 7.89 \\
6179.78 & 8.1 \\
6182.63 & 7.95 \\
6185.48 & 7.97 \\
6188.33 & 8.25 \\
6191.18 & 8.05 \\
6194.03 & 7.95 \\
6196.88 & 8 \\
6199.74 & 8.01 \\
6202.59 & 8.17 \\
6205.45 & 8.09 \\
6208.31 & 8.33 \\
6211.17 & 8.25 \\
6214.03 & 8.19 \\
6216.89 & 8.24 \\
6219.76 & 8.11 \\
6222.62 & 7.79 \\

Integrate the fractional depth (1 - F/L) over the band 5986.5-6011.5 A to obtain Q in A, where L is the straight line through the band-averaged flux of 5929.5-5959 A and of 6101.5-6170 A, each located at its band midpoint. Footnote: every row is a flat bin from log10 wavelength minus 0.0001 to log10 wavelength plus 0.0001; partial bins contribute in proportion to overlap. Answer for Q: 0.79 A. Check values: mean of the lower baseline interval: 8.6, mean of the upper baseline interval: 8.16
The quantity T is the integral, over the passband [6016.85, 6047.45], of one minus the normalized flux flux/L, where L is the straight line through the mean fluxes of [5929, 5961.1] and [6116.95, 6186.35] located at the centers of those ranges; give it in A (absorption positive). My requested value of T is 0.4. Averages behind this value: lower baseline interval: 8.6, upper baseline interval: 8.09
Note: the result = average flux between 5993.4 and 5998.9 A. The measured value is 7.89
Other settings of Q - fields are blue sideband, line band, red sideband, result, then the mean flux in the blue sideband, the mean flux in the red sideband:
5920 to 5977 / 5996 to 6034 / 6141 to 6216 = 1.0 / 8.5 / 8.1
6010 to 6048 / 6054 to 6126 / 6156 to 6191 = -0.7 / 8.25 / 8.04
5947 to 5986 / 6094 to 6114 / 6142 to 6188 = -0.3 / 8.53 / 8.08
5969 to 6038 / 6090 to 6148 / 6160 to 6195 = -0.9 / 8.25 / 8.02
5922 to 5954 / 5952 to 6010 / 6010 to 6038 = 0.0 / 8.52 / 8.21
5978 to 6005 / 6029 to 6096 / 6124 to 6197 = -0.9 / 8.31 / 8.1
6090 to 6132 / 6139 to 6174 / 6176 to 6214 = 0.2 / 8.24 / 8.08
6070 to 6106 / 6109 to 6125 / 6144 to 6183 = 0.3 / 8.31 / 8.09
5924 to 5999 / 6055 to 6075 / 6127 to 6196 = 0.2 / 8.45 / 8.1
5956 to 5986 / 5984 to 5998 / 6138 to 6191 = 0.2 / 8.45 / 8.09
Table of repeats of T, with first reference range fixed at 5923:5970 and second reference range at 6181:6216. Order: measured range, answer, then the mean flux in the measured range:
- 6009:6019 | 0.4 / 8.08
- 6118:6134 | 0.3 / 8.09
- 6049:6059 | -0.2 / 8.5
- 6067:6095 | 0.1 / 8.29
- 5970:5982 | 0.2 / 8.33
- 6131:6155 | 0.0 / 8.19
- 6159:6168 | 0.1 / 8.08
